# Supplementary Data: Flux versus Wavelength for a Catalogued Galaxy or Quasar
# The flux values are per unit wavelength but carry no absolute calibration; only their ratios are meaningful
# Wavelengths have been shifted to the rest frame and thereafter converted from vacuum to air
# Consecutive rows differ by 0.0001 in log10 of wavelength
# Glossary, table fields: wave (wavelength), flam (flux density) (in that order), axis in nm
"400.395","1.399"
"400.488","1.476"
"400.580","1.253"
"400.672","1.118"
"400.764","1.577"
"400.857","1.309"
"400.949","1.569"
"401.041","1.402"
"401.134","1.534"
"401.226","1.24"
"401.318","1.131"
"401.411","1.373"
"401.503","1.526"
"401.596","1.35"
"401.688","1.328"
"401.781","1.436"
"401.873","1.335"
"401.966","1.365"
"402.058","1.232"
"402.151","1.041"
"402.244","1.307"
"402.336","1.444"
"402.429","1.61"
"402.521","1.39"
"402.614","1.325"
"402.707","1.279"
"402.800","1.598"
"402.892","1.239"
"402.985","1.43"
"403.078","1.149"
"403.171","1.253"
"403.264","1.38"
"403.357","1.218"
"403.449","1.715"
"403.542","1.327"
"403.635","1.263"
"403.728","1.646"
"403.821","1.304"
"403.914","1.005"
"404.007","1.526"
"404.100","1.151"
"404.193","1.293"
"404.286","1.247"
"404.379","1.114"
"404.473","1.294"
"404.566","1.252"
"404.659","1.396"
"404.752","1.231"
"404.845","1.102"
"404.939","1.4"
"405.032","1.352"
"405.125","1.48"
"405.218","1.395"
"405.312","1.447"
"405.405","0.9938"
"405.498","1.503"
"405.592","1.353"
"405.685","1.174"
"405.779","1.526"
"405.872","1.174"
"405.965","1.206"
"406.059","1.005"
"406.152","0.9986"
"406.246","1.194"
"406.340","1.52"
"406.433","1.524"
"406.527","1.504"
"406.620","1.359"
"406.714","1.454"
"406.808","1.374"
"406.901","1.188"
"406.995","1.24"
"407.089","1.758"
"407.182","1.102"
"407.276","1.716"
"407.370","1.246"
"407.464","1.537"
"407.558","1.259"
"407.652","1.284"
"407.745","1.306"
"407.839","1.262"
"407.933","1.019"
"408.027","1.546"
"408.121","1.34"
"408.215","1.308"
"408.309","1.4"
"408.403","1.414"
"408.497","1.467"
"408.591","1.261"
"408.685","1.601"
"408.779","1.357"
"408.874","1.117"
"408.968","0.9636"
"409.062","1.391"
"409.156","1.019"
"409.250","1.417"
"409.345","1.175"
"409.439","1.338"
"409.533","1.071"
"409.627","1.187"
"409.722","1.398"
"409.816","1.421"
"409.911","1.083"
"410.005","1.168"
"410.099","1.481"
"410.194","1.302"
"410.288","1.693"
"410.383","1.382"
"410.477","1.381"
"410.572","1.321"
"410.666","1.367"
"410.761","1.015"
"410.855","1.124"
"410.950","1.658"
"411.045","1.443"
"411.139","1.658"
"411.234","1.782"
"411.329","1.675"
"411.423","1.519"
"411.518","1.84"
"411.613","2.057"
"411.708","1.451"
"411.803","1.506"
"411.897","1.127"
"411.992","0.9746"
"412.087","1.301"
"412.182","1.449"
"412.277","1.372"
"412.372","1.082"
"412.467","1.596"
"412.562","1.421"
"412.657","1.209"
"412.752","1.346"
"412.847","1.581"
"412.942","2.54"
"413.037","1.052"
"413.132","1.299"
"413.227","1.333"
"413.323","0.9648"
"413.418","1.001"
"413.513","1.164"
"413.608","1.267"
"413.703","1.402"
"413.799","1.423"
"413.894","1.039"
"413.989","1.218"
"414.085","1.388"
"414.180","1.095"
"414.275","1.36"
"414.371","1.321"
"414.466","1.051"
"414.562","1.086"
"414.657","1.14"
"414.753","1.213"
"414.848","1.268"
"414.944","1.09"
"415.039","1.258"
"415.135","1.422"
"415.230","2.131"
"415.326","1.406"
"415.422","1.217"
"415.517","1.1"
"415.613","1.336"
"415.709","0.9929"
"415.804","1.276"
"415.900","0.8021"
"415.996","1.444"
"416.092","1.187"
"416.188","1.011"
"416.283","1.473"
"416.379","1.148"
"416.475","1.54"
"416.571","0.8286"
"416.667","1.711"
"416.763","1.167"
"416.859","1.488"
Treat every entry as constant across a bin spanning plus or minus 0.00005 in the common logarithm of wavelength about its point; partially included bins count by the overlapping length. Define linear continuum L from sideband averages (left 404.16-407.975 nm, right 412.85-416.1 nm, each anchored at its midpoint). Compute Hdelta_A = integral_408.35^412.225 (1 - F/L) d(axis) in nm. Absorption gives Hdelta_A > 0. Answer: -0.24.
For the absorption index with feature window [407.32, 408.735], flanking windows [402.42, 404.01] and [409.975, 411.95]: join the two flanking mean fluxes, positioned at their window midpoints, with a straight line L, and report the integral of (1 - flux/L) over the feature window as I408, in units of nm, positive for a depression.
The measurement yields 0.08 nm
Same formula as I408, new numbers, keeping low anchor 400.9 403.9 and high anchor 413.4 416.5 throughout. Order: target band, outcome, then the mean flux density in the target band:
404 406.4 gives 0.106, 1.28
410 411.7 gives -0.281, 1.5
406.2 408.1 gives -0.070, 1.37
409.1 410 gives 0.046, 1.23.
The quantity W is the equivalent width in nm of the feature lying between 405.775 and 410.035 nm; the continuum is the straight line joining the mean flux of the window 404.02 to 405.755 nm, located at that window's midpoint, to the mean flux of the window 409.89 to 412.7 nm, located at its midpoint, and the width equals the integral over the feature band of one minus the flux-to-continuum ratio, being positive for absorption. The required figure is 0.14 nm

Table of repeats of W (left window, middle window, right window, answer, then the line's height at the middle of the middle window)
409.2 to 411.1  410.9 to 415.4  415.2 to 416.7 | -0.29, 1.3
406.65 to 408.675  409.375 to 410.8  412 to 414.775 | 0.03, 1.33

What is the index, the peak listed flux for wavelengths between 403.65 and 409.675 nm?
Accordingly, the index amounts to 1.758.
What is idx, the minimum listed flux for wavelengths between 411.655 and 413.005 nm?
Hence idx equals 0.9746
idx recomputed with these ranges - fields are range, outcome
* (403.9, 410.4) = 0.9636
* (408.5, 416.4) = 0.8021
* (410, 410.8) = 1.015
